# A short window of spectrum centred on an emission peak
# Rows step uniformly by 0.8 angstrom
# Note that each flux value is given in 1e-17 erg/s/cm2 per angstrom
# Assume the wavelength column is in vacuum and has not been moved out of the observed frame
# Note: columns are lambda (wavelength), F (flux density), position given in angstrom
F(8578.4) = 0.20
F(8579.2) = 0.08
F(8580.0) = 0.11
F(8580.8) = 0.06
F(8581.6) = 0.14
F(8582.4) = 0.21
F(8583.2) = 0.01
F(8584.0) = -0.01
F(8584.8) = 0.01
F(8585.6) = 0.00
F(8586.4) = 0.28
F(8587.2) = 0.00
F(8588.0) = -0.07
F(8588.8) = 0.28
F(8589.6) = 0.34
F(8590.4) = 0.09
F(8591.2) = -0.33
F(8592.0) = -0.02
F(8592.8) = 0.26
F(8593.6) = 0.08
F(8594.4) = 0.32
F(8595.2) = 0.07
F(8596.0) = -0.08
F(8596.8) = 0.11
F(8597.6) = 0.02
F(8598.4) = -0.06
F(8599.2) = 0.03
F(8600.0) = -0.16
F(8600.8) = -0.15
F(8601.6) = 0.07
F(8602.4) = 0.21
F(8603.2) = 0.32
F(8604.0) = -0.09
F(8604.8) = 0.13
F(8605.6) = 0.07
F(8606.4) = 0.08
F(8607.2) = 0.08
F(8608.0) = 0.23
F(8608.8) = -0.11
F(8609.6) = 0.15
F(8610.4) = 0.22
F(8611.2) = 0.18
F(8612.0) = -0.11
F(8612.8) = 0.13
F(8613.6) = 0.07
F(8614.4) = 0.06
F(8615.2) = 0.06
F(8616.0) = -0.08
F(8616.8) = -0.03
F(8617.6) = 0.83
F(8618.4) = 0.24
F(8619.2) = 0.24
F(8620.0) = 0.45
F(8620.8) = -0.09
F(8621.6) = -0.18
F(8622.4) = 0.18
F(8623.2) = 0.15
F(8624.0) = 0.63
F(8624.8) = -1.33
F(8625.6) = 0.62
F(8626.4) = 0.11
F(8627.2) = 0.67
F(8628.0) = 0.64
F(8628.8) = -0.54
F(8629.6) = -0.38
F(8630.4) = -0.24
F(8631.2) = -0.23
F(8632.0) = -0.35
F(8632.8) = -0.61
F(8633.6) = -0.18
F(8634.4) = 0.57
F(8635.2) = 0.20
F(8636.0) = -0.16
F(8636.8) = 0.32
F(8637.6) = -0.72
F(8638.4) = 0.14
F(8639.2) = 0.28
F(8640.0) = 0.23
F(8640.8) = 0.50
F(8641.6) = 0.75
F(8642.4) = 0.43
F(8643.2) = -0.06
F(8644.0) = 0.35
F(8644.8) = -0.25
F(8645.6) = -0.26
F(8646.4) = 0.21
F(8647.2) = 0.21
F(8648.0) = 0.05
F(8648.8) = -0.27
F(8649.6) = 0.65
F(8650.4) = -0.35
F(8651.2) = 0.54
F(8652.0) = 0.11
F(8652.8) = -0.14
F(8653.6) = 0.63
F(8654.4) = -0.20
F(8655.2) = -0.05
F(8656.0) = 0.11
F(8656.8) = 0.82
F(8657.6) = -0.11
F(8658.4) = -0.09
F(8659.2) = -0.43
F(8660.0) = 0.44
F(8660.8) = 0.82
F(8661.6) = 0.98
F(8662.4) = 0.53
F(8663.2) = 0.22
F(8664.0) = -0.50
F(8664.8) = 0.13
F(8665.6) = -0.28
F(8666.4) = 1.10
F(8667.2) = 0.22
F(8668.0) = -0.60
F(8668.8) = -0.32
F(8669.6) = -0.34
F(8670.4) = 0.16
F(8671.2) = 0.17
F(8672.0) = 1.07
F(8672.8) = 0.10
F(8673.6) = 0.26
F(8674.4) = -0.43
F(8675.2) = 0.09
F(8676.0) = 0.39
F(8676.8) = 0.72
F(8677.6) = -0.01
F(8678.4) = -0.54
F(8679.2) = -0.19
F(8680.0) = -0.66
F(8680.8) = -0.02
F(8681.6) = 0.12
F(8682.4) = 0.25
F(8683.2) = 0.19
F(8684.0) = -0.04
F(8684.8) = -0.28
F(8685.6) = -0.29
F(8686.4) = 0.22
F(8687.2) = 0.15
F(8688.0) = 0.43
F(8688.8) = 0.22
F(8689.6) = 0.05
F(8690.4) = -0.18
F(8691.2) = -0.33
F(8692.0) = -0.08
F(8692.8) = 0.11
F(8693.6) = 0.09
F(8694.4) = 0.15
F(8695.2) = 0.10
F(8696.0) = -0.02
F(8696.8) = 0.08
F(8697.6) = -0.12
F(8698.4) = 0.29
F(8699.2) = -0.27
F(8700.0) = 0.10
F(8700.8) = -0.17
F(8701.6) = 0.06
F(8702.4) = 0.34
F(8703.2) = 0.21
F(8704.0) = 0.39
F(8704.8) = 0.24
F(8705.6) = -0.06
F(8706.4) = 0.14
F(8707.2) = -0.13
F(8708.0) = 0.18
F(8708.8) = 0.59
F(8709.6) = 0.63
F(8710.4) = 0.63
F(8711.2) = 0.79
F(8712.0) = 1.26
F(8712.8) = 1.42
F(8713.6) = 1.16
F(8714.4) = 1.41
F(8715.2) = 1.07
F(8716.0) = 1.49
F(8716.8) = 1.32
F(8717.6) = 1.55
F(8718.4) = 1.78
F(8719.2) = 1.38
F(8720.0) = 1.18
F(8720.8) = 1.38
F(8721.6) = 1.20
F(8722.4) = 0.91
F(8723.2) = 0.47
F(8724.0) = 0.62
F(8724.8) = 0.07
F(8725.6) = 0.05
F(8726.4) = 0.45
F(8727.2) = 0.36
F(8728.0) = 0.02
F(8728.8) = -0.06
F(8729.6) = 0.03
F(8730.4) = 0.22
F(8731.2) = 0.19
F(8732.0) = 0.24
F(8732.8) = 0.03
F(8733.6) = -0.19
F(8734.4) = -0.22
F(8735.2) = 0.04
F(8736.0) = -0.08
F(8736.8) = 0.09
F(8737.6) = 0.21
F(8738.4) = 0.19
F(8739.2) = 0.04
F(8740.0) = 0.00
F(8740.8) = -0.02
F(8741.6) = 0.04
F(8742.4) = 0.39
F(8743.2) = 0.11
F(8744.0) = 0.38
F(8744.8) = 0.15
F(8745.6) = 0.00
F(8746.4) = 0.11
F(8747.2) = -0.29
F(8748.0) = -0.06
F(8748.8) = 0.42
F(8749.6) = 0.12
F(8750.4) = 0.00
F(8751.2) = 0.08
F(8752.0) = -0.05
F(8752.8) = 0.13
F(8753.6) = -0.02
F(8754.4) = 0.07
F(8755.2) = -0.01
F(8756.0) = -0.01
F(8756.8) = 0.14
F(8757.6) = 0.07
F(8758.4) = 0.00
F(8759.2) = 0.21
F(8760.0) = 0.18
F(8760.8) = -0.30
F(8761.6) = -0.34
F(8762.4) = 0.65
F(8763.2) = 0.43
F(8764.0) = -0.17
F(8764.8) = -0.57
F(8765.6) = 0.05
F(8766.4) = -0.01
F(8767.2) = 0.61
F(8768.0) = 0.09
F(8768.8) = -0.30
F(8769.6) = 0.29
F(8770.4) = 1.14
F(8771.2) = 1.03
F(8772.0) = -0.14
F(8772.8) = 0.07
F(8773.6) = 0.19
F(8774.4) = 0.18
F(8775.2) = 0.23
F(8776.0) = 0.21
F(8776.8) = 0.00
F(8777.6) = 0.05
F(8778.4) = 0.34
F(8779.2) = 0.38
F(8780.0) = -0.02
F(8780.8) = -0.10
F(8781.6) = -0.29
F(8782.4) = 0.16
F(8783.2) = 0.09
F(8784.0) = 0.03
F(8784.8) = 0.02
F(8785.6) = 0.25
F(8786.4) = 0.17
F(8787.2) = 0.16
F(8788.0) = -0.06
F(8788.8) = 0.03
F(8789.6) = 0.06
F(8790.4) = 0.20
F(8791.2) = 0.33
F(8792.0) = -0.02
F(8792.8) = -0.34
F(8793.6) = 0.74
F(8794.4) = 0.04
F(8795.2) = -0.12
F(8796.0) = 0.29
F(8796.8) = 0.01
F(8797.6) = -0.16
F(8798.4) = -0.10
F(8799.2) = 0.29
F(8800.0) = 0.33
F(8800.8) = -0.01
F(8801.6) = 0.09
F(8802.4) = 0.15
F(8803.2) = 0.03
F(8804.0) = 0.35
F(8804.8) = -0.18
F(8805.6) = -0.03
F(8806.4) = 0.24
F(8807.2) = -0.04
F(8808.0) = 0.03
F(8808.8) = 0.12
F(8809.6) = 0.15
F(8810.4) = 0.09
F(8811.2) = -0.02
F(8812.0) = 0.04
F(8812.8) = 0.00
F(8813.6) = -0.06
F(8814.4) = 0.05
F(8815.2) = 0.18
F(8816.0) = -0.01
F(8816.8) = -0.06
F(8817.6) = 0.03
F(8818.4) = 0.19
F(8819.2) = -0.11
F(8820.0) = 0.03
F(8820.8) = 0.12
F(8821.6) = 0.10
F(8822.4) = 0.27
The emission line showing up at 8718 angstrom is [O II]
